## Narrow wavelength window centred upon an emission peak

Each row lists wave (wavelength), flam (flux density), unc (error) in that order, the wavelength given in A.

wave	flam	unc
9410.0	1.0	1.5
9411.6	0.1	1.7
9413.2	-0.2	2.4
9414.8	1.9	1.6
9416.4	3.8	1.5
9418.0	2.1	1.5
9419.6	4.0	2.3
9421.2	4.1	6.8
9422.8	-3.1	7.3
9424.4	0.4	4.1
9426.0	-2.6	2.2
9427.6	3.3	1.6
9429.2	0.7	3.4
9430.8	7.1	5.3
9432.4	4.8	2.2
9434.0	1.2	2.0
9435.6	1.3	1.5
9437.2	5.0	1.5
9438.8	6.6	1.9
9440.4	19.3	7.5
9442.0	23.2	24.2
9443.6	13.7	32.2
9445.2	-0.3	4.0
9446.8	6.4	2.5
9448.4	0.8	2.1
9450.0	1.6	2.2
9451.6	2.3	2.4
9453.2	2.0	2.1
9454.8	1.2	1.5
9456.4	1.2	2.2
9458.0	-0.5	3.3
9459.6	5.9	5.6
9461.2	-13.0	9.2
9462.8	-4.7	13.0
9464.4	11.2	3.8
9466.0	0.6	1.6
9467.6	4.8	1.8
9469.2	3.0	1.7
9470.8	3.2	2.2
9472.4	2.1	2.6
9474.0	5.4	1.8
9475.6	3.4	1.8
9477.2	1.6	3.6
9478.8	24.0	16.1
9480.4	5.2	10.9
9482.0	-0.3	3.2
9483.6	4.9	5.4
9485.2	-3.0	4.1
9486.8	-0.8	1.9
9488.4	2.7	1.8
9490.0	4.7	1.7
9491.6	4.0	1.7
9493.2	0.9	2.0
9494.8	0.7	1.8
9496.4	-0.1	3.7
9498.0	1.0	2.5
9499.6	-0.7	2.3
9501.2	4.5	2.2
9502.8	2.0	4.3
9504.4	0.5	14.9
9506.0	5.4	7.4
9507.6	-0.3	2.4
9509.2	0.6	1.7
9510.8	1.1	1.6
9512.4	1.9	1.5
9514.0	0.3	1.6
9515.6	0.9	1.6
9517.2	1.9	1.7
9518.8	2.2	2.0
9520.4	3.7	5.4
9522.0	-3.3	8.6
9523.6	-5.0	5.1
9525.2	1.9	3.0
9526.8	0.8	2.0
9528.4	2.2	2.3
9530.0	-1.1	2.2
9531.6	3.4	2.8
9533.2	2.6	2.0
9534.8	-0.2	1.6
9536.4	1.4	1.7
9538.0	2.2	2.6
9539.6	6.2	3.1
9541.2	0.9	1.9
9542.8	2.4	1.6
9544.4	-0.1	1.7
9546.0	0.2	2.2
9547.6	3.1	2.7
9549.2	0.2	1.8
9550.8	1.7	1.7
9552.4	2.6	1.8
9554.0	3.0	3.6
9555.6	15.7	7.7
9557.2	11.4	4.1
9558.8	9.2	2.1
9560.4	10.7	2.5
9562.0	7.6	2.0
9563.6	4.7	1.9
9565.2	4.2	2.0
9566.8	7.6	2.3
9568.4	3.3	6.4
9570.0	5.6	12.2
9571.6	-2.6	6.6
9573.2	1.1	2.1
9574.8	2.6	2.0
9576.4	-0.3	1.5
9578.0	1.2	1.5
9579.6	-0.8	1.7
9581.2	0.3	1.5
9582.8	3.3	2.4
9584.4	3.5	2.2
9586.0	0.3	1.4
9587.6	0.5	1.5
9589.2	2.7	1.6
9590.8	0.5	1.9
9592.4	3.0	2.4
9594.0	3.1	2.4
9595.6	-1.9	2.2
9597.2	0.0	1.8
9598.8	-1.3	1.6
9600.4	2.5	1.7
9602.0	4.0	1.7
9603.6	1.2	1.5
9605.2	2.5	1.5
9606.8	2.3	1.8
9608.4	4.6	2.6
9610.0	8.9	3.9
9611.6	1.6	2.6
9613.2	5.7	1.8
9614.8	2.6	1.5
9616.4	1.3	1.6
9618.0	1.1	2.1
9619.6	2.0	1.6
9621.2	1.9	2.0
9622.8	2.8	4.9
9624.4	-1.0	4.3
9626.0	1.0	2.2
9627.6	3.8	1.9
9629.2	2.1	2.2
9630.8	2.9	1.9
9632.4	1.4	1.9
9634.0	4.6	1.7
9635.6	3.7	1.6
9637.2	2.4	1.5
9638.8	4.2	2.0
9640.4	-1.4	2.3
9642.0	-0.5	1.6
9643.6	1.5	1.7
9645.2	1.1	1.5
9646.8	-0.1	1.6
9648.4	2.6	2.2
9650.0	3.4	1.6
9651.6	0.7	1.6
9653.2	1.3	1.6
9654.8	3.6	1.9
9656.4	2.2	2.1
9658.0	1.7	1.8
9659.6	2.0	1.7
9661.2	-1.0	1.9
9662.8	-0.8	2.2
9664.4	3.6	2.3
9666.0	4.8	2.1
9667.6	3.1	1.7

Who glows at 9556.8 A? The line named Hbeta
